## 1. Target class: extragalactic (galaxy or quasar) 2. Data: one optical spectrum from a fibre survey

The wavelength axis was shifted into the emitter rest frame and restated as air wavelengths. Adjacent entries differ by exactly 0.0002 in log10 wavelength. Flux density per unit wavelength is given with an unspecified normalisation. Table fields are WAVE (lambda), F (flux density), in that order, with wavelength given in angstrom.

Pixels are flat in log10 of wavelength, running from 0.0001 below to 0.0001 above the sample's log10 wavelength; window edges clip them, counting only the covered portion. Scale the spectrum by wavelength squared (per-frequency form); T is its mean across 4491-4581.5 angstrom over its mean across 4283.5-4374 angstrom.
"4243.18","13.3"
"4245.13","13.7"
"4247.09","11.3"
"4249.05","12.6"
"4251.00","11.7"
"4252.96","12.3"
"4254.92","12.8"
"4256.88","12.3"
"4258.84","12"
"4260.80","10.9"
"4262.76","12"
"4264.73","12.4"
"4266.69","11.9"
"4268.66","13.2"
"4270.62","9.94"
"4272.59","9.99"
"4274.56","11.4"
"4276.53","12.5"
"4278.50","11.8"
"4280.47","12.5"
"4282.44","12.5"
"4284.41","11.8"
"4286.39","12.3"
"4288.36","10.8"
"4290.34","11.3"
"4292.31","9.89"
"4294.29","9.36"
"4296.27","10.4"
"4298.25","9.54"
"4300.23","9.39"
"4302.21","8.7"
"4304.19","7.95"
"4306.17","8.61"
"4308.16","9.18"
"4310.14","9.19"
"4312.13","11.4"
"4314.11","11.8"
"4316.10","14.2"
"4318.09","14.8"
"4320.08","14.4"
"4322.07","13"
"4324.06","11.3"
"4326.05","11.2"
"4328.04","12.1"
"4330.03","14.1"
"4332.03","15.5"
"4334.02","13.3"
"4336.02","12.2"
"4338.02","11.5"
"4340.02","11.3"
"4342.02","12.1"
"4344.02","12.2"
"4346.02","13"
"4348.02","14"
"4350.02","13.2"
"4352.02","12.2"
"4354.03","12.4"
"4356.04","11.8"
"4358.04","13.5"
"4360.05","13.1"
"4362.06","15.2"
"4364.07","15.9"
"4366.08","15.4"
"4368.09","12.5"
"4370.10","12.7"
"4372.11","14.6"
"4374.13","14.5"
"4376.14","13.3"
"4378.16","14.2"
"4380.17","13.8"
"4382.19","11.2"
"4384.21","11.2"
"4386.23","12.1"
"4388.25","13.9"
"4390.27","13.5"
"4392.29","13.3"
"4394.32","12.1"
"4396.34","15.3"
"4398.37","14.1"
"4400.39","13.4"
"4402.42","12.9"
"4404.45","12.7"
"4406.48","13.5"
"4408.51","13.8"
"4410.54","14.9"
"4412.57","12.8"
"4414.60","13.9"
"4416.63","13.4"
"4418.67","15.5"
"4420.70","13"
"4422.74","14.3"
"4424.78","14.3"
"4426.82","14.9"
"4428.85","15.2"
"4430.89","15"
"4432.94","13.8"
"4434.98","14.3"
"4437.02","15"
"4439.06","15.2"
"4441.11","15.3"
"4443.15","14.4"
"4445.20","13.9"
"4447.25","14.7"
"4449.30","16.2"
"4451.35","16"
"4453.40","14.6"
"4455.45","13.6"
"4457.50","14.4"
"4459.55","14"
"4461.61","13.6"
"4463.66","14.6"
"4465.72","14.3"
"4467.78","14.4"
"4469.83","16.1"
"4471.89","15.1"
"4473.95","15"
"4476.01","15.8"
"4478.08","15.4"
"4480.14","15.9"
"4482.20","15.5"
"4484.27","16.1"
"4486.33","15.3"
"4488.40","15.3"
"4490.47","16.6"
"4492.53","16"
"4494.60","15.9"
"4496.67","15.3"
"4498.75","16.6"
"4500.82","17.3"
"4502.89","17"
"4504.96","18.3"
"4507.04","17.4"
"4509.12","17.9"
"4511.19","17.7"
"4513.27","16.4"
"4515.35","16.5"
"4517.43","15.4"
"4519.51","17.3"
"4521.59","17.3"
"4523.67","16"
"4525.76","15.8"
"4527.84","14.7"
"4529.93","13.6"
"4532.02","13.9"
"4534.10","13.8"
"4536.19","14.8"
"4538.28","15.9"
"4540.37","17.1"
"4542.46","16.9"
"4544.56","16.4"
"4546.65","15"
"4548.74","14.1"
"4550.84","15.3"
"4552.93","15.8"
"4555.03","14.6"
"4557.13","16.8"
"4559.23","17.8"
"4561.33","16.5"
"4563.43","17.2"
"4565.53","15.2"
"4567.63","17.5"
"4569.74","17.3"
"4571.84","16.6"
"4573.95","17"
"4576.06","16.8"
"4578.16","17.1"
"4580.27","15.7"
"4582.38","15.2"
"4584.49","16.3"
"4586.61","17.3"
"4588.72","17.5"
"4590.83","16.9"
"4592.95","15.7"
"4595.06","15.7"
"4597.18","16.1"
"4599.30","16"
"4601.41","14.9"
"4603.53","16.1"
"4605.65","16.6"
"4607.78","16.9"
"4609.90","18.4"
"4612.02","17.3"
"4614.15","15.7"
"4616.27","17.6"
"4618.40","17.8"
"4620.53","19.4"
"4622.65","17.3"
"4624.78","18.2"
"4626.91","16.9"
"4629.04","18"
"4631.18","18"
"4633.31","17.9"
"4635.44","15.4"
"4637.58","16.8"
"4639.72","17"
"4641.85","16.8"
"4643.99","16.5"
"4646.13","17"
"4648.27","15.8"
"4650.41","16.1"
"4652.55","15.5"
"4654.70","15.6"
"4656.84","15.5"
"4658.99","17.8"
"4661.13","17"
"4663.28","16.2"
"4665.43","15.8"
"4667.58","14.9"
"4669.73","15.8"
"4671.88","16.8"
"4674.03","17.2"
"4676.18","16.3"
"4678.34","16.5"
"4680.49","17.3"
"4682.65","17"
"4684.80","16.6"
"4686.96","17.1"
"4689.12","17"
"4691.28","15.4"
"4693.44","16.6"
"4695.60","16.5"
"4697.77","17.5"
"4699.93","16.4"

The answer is 1.47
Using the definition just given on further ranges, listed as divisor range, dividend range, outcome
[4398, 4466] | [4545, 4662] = 1.25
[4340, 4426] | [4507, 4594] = 1.30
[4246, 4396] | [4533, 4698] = 1.54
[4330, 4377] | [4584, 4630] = 1.43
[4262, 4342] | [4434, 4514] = 1.46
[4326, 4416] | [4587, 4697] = 1.42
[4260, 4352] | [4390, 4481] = 1.31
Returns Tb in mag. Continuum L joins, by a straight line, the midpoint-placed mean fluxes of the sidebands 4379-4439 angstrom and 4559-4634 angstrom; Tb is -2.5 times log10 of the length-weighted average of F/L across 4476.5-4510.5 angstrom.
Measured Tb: -0.08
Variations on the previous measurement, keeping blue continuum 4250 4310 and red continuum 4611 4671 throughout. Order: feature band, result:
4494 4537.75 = -0.097 mag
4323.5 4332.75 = -0.093 mag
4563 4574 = -0.077 mag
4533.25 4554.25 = -0.021 mag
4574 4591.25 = -0.052 mag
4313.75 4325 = -0.148 mag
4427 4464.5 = -0.078 mag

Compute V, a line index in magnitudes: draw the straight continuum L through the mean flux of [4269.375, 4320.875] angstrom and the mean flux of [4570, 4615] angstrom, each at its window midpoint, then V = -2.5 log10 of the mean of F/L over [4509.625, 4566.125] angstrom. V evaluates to -0.028 mag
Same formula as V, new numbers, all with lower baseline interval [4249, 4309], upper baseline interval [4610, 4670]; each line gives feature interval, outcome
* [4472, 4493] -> -0.10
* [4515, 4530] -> -0.07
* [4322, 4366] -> -0.07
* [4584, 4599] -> -0.03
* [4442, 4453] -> -0.10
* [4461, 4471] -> -0.05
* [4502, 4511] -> -0.20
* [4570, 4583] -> -0.05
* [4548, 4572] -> -0.05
